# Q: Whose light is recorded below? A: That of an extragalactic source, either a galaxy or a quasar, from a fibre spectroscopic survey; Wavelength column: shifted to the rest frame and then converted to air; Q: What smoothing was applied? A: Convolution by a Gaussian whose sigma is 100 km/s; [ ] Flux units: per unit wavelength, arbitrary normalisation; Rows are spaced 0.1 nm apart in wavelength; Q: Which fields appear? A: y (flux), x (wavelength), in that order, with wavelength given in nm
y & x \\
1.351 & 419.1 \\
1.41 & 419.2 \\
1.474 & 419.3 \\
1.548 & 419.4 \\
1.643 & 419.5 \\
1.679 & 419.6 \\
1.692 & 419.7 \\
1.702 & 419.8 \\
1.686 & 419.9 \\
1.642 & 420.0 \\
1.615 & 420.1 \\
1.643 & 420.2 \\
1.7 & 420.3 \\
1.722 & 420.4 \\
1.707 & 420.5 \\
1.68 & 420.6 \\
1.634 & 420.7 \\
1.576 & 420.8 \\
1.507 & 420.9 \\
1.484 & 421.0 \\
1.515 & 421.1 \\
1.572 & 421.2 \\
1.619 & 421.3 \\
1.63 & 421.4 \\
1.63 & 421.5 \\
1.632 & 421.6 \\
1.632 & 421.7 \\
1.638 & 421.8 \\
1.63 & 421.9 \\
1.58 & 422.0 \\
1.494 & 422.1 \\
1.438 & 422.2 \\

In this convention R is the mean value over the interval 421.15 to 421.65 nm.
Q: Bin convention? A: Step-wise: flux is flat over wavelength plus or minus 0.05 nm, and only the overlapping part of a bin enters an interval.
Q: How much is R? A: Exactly 1.62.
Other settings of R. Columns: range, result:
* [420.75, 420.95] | 1.54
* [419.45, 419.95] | 1.68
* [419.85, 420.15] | 1.65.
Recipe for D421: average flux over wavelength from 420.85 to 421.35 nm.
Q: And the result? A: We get 1.54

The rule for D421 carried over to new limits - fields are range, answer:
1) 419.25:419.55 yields 1.55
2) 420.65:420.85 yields 1.61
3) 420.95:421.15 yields 1.5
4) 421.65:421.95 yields 1.63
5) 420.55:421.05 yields 1.58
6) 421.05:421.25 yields 1.54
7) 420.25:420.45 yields 1.71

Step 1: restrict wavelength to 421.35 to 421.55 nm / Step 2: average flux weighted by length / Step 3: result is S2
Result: 1.63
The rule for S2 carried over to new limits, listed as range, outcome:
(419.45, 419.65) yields 1.66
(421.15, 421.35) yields 1.6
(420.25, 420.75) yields 1.69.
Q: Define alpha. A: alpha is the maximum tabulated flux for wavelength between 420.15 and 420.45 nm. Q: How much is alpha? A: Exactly 1.722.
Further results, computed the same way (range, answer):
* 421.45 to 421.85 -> 1.638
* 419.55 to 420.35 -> 1.702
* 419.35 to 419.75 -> 1.692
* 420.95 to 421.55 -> 1.63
